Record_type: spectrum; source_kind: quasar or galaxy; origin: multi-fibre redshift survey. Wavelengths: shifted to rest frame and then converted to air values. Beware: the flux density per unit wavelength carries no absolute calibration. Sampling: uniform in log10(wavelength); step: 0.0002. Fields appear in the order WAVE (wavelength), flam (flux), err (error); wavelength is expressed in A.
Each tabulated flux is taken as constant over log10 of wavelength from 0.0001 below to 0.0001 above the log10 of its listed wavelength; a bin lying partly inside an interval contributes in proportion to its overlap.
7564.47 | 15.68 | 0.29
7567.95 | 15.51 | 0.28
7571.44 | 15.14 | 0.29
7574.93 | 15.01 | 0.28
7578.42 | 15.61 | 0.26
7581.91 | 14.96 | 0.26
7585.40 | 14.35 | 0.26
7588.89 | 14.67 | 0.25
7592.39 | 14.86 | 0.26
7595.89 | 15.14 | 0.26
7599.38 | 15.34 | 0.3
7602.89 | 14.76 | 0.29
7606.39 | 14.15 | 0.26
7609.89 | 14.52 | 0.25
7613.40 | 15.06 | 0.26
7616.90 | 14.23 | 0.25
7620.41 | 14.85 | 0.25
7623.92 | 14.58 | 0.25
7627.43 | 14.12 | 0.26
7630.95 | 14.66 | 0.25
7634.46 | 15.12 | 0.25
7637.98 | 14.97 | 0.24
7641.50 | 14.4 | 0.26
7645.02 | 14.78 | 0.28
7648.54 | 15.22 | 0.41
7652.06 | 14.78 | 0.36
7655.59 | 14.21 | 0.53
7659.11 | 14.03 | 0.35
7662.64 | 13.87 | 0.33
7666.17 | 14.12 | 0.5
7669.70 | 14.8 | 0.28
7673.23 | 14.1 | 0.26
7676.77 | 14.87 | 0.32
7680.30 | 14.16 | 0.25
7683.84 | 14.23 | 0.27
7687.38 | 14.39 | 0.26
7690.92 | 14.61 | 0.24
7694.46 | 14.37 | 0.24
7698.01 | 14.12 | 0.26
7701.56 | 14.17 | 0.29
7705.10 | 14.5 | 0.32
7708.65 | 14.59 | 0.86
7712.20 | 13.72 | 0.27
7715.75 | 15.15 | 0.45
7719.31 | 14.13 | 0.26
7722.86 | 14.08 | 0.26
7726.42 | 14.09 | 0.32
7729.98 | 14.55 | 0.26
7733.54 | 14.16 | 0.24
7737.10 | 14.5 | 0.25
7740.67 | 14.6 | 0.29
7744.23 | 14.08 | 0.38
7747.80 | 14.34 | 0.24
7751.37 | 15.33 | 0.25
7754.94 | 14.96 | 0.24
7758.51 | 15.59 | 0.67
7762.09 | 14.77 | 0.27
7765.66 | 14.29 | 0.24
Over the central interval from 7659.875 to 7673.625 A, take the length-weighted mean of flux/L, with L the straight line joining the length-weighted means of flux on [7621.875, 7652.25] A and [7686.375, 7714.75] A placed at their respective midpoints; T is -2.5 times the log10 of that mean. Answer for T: 0.02 mag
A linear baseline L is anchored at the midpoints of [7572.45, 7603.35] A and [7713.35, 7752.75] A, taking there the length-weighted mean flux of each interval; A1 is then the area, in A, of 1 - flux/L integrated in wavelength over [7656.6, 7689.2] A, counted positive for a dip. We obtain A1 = 0.8 A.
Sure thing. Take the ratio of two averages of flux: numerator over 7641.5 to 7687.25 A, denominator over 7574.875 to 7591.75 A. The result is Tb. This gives 0.97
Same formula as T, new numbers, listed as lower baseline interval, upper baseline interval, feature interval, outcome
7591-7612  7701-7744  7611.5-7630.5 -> 0.01 mag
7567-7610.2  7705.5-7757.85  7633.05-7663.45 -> 0.01 mag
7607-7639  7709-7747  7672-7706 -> 0.01 mag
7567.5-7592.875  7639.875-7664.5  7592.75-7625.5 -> 0.00 mag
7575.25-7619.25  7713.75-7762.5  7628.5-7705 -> 0.02 mag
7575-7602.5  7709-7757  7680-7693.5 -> 0.02 mag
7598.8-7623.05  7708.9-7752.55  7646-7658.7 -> -0.01 mag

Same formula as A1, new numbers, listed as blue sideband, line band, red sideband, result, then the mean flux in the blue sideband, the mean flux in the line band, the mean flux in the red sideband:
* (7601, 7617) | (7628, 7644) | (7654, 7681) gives -0.3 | 14.6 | 14.7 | 14.3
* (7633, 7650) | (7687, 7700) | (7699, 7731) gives 0.1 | 14.9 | 14.4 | 14.3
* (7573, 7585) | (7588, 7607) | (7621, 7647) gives 0.1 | 15.1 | 14.9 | 14.7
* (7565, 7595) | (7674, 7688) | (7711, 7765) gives 0.3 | 15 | 14.4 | 14.5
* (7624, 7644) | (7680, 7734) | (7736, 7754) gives 1.1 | 14.6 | 14.3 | 14.6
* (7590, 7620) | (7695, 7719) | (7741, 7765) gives 0.7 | 14.8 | 14.4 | 14.8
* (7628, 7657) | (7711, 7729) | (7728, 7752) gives 0.3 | 14.7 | 14.3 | 14.5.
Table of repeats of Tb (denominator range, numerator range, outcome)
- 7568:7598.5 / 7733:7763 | 0.98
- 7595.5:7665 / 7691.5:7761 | 0.99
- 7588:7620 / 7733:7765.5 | 1.00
